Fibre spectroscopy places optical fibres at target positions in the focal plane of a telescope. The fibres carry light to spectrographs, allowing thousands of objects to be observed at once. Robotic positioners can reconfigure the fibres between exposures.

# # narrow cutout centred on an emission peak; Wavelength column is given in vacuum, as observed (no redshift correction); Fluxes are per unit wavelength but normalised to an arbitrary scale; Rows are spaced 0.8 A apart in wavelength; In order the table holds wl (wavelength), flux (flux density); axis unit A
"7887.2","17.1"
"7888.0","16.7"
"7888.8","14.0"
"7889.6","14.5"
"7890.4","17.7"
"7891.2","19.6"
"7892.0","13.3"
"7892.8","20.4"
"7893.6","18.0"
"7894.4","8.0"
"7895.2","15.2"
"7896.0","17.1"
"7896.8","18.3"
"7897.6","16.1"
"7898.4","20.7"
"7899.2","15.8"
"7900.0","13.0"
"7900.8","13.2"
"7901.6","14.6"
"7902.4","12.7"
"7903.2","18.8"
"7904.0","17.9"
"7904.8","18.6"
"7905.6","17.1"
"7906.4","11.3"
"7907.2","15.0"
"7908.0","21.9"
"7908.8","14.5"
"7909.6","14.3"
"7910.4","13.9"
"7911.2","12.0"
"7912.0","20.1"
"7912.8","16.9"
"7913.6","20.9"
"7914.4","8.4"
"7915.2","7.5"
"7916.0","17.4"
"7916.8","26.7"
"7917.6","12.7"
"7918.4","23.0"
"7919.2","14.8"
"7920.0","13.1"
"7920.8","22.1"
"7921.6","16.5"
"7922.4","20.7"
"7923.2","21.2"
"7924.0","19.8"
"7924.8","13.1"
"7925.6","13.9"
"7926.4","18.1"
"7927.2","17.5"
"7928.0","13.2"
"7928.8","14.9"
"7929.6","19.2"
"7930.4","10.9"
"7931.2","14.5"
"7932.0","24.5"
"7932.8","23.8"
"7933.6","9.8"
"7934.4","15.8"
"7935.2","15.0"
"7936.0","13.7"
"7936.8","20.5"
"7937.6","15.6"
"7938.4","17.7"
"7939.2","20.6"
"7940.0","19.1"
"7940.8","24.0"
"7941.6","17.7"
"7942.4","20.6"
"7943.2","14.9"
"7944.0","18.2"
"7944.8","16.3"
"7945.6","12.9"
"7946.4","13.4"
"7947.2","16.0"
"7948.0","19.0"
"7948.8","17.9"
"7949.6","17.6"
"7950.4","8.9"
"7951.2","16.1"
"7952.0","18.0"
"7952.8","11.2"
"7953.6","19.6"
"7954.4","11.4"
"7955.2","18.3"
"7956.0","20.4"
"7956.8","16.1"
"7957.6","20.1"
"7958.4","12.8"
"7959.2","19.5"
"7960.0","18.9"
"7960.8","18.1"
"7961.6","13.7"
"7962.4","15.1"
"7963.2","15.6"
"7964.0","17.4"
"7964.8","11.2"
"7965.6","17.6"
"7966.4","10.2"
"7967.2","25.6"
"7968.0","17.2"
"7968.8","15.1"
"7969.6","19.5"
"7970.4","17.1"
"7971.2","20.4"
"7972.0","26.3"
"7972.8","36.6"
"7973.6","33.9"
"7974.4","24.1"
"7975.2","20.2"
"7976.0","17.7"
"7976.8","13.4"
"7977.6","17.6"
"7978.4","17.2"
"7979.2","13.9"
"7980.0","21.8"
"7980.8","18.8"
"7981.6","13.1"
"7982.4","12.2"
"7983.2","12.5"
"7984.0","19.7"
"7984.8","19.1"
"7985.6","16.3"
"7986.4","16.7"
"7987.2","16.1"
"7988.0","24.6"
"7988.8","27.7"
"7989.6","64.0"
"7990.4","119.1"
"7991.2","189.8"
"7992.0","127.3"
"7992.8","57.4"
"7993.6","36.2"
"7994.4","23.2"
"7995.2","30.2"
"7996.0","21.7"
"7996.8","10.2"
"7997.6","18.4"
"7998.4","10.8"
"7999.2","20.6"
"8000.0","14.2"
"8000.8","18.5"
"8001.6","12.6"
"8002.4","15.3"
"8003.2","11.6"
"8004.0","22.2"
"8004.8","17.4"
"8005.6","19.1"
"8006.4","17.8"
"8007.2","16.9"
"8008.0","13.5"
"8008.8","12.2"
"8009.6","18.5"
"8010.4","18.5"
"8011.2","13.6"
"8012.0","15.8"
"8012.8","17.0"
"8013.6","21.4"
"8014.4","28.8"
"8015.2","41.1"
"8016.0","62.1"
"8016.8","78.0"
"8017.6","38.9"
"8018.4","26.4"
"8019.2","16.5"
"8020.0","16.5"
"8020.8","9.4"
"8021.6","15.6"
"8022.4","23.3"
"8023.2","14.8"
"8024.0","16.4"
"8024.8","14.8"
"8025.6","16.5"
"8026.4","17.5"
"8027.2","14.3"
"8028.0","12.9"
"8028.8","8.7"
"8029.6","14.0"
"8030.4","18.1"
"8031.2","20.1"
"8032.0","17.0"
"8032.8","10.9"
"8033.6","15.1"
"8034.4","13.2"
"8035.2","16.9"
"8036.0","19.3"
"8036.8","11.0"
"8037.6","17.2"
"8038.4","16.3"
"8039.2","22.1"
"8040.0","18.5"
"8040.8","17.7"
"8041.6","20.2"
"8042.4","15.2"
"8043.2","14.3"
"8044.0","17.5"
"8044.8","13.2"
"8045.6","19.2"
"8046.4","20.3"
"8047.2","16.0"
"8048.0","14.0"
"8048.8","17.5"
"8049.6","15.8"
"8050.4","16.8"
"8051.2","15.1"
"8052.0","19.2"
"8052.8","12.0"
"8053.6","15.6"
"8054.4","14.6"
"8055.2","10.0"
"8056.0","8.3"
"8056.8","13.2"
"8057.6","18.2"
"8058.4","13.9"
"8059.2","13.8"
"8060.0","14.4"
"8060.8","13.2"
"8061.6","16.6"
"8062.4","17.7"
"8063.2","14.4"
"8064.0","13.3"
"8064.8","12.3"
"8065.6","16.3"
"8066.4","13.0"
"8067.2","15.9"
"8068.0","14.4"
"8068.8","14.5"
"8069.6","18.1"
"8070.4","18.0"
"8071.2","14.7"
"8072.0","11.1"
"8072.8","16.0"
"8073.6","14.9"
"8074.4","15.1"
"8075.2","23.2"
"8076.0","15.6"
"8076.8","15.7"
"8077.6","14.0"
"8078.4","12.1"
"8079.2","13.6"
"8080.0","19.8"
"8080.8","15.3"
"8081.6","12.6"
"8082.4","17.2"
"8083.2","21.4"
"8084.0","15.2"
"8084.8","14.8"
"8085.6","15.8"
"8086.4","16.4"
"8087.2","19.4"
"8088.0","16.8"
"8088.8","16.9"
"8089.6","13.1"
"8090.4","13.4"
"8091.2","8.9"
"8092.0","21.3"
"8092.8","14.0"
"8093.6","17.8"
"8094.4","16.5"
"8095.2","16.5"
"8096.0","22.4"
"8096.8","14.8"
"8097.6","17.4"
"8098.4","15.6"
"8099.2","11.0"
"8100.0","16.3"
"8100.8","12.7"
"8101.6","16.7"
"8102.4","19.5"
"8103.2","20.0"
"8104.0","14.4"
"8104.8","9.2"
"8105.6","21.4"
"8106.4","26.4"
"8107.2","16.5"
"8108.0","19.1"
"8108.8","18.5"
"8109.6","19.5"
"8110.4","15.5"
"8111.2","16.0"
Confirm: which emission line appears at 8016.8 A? [N II]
